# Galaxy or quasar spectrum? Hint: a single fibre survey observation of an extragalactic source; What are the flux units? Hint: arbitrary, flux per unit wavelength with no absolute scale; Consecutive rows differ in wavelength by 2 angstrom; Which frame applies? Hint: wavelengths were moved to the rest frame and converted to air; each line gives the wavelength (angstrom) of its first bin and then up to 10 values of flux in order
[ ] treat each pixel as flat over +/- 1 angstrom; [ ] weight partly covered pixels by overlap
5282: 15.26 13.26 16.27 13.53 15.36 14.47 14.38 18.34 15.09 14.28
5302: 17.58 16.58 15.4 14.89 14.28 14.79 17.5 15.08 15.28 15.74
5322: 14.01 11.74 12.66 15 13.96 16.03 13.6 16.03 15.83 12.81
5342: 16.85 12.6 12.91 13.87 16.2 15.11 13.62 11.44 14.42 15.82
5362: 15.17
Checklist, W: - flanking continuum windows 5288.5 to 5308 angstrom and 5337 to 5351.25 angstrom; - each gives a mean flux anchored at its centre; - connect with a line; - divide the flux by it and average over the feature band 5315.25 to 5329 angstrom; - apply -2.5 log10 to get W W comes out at 0.06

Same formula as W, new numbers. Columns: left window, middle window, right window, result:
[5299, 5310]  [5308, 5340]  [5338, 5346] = 0.01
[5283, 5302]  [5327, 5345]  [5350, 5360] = -0.02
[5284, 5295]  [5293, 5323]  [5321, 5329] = -0.12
